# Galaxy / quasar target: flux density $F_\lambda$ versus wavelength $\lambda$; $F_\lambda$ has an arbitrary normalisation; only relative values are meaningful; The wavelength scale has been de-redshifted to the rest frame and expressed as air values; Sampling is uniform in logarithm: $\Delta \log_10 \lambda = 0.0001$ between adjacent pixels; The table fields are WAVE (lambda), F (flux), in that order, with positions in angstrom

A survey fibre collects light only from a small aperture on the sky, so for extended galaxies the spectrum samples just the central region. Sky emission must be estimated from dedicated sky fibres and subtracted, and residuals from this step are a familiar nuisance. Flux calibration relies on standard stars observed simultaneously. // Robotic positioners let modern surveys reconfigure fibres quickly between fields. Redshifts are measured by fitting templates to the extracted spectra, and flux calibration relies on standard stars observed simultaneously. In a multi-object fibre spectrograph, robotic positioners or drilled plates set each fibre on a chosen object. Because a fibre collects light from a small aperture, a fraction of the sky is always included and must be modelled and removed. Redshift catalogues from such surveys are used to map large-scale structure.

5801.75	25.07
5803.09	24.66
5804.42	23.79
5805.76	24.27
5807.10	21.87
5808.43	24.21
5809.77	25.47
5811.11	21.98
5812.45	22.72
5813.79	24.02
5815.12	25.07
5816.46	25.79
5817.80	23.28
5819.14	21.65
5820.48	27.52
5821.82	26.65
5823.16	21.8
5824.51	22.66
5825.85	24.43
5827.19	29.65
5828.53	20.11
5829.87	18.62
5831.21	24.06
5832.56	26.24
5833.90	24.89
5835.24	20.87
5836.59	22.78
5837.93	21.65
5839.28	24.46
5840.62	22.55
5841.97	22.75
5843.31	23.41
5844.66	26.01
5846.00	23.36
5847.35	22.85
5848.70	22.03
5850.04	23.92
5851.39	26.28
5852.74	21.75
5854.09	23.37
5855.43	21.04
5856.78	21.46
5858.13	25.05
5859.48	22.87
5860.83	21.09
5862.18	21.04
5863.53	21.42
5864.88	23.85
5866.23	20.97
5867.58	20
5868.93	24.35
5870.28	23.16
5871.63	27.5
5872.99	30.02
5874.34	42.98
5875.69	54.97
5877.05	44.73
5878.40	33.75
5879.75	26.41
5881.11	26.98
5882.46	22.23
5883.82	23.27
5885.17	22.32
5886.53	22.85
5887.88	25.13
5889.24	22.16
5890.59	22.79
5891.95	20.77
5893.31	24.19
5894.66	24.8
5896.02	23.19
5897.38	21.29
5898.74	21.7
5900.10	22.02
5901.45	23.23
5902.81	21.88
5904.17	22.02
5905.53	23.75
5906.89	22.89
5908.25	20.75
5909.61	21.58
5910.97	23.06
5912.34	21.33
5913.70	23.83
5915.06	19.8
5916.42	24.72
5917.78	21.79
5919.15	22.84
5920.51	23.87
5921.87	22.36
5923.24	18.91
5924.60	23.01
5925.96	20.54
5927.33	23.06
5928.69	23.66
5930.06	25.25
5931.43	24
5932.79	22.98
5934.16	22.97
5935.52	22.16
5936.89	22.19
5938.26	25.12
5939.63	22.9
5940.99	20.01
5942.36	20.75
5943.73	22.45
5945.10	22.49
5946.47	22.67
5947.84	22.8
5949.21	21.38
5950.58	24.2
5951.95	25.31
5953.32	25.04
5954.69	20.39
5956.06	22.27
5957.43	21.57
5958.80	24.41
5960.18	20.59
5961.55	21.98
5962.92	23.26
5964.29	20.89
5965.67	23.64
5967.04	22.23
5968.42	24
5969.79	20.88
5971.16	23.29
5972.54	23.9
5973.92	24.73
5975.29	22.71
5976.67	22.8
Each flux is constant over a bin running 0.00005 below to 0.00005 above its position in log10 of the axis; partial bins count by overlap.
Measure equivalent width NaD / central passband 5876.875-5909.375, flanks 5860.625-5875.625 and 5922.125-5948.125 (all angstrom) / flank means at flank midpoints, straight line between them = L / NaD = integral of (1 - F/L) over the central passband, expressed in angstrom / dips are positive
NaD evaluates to 1.3 angstrom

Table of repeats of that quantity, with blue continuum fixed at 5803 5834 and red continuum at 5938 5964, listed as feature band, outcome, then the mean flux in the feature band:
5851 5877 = -3.3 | 26.4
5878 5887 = -0.7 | 25.2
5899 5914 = 0.4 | 22.3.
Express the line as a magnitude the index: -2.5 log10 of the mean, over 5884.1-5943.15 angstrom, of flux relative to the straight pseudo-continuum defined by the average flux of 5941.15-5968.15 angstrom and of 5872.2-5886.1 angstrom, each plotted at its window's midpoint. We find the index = 0.225 mag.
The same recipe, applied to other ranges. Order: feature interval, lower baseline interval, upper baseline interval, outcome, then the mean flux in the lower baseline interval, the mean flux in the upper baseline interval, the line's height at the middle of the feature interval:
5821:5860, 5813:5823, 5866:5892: 0.11 mag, 24.7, 28.2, 26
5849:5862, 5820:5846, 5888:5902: 0.02 mag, 23.7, 22.7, 23.3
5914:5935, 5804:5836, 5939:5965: 0.00 mag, 23.8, 22.4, 22.7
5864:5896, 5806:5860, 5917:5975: -0.18 mag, 23.5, 22.7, 23.2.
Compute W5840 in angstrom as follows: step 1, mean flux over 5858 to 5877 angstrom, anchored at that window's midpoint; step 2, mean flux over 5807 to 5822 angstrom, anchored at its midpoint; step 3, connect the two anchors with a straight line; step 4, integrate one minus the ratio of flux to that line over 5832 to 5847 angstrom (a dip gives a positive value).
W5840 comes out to 1.4 angstrom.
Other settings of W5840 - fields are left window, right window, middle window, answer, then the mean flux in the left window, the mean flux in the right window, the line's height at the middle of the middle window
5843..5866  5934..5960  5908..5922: 0.2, 22.9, 22.6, 22.7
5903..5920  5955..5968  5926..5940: -0.6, 22.4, 22.3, 22.3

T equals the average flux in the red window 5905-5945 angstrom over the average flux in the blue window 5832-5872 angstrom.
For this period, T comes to 0.98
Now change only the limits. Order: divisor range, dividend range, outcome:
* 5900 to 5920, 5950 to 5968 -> 1.02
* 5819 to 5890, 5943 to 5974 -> 0.91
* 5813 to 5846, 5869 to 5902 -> 1.14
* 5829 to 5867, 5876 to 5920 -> 1.06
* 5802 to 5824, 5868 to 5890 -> 1.22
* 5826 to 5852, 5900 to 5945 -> 0.96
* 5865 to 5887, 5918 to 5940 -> 0.79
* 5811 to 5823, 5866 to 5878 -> 1.34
